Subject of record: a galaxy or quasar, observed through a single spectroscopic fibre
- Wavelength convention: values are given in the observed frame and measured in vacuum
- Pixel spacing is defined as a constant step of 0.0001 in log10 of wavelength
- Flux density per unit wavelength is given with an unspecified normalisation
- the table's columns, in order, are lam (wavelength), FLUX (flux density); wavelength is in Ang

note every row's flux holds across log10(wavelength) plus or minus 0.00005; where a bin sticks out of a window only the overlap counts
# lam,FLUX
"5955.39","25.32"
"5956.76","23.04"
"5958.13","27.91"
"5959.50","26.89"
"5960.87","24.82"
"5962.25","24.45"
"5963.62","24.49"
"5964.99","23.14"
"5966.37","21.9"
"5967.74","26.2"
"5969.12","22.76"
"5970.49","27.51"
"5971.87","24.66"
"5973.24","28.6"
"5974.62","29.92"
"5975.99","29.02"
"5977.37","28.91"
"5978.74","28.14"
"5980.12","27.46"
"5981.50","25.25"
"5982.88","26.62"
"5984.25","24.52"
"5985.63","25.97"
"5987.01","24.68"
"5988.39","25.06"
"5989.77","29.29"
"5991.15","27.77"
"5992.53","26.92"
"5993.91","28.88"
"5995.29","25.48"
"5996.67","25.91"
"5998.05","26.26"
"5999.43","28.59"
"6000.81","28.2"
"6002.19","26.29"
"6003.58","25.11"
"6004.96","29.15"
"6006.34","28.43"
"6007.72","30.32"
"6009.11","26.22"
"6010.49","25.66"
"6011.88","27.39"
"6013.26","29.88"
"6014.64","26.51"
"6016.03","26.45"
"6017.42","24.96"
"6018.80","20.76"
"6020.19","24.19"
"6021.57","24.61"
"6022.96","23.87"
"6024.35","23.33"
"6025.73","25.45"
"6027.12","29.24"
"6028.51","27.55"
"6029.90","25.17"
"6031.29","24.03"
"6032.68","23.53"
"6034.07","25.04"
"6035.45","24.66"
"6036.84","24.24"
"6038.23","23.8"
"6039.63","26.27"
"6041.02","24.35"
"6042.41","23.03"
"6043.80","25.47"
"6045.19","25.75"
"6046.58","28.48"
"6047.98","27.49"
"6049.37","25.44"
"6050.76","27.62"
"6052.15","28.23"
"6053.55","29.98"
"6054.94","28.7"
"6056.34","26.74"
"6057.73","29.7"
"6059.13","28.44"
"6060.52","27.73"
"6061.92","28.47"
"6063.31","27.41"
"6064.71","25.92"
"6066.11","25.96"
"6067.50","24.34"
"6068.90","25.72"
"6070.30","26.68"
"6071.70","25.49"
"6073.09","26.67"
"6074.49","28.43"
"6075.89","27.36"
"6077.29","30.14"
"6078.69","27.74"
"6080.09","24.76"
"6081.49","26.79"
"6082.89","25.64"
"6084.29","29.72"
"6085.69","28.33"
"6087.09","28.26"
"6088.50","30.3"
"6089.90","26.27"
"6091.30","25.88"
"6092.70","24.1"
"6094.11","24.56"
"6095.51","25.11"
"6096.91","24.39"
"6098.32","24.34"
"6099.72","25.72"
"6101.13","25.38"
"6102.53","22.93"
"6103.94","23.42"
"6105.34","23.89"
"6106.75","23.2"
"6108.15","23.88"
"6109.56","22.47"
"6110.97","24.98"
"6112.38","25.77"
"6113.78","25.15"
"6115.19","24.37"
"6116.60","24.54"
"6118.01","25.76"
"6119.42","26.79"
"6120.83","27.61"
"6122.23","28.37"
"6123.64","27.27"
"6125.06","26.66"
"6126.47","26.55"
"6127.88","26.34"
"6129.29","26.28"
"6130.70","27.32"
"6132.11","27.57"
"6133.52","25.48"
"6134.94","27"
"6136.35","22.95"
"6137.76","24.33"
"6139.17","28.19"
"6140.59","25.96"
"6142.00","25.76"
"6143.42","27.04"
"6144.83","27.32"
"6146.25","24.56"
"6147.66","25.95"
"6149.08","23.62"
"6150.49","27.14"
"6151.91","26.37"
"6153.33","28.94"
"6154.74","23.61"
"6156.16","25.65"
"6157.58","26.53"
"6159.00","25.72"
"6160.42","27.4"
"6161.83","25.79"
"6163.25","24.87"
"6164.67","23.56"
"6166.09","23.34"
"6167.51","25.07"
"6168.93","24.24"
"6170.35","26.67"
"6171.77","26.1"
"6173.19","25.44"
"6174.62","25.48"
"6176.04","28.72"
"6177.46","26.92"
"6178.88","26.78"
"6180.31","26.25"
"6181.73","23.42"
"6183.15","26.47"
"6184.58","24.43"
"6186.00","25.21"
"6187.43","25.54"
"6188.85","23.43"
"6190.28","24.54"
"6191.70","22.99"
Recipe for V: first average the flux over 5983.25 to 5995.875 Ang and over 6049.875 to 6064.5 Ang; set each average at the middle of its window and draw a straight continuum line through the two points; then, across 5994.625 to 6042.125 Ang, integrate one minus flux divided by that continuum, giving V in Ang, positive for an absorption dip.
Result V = 2.3 Ang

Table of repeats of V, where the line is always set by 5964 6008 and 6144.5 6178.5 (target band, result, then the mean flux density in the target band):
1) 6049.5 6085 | -1.4 Ang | 27.3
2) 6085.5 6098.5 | 0.0 Ang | 26.1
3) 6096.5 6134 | 0.9 Ang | 25.4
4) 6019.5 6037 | 1.0 Ang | 25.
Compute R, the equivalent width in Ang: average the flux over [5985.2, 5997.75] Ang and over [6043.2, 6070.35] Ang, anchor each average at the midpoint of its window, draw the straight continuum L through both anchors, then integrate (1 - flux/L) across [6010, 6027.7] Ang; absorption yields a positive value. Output 0.9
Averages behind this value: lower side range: 26.7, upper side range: 27.2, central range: 25.5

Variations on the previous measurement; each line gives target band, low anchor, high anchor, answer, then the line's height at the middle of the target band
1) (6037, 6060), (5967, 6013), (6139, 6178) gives -0.1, 26.6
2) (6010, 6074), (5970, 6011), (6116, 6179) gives 1.7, 26.8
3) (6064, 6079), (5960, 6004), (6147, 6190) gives -0.4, 26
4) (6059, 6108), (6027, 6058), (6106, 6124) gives -0.9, 25.7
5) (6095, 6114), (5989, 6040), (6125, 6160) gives 1.3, 26.1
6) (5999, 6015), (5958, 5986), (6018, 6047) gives -1.4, 25.4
